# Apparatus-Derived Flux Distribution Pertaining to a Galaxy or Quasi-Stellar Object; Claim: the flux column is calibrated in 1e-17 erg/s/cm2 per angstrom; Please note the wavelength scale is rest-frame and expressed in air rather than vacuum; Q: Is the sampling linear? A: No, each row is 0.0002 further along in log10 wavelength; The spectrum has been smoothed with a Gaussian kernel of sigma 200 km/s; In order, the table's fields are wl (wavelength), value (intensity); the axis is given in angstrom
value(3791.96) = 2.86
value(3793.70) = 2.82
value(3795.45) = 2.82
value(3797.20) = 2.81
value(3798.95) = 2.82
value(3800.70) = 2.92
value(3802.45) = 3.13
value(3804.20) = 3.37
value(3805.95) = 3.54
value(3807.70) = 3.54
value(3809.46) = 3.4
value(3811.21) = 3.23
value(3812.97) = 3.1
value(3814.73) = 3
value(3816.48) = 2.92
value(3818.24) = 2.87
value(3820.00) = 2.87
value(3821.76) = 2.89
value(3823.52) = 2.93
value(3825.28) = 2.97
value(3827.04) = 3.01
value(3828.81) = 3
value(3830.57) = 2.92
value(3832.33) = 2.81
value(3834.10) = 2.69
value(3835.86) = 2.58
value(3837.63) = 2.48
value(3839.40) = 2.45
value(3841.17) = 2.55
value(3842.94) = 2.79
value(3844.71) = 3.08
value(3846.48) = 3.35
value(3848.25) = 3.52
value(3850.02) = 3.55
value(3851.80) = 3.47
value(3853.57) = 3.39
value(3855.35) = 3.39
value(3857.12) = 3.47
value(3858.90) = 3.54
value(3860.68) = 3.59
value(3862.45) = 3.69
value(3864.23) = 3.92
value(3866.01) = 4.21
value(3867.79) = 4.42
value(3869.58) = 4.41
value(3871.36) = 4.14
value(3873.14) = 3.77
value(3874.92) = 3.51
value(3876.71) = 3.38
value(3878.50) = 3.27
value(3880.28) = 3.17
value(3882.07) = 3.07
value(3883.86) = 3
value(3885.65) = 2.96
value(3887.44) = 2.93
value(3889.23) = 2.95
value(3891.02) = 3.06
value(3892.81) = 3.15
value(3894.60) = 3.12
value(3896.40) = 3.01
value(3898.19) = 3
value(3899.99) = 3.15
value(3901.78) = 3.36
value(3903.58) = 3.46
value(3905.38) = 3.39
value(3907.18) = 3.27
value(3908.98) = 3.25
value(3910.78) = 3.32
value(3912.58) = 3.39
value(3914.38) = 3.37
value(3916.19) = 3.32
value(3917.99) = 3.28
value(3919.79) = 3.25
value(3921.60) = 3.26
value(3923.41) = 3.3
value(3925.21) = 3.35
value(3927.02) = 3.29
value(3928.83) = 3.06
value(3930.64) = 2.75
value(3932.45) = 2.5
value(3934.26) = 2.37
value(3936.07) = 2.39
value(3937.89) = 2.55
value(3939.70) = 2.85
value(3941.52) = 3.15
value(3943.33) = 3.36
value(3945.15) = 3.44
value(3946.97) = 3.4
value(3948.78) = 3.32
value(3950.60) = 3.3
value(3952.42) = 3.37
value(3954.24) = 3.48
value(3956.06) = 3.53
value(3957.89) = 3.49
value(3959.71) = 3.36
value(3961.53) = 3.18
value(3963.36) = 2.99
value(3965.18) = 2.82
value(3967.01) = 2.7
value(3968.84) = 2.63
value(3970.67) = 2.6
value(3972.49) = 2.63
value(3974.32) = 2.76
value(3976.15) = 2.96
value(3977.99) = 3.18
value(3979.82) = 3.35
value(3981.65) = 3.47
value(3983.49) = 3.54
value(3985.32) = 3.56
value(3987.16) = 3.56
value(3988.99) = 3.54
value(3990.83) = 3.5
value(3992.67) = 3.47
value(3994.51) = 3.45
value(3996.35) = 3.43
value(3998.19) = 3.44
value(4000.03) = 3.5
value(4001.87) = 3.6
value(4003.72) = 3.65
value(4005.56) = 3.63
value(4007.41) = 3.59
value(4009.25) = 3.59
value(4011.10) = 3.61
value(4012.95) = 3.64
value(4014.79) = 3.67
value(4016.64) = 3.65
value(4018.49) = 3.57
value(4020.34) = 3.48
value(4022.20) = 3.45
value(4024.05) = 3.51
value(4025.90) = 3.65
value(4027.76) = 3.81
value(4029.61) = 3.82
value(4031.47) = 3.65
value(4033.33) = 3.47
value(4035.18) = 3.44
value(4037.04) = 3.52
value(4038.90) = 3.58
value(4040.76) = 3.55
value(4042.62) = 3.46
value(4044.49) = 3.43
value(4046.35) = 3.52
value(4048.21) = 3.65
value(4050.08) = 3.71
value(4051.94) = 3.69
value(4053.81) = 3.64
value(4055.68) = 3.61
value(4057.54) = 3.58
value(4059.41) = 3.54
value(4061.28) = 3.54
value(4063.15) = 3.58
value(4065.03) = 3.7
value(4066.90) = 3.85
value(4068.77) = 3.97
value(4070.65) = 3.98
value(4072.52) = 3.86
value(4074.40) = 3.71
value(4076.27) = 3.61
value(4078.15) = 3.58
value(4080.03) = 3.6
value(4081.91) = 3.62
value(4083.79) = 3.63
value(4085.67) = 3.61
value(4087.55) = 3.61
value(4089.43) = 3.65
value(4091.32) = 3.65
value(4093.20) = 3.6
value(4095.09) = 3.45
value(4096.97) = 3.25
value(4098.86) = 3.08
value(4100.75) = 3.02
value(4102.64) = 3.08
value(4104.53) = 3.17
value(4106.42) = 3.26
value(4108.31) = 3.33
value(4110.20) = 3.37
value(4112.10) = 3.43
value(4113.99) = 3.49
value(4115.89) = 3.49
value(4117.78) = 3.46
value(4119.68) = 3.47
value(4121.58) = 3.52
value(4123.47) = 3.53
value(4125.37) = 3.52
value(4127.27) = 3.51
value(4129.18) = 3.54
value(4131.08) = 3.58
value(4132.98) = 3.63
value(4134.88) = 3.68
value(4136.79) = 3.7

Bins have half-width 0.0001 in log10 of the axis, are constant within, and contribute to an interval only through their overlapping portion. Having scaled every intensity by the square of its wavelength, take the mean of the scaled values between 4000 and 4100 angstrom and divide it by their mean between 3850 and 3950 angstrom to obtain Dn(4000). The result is 1.18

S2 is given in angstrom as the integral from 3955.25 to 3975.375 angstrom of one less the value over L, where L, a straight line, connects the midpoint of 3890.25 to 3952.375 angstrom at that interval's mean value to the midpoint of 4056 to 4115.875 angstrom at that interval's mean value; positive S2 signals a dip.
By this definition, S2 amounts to 1.7 angstrom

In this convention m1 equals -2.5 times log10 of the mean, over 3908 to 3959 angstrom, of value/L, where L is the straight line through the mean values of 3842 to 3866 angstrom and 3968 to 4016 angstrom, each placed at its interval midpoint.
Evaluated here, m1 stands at 0.08 mag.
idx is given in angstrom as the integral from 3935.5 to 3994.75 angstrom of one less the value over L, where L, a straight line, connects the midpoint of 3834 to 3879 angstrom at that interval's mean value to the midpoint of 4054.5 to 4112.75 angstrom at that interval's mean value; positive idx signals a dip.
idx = 5.0 angstrom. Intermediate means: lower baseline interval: 3.42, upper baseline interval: 3.53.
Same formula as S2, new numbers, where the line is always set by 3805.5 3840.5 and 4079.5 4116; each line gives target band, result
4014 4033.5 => -1.9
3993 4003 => -0.7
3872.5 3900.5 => -0.9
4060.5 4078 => -2.0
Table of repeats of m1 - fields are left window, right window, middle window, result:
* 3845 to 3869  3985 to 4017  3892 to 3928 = 0.11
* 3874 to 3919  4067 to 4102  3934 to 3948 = 0.11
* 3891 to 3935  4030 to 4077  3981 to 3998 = -0.02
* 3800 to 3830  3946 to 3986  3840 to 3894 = -0.10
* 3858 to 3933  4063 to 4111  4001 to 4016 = -0.05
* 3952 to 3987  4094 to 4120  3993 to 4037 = -0.12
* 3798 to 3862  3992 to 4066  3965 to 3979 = 0.23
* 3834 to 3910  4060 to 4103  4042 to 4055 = -0.02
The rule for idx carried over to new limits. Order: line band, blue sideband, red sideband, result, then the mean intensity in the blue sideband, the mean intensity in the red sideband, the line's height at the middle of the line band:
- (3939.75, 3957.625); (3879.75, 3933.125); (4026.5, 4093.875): -0.32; 3.16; 3.64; 3.29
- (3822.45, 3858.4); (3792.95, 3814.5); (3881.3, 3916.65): 1.34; 3.12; 3.18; 3.14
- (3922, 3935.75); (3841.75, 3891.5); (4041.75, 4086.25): 2.30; 3.46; 3.65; 3.52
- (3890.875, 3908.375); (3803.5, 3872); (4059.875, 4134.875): 0.61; 3.26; 3.53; 3.32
